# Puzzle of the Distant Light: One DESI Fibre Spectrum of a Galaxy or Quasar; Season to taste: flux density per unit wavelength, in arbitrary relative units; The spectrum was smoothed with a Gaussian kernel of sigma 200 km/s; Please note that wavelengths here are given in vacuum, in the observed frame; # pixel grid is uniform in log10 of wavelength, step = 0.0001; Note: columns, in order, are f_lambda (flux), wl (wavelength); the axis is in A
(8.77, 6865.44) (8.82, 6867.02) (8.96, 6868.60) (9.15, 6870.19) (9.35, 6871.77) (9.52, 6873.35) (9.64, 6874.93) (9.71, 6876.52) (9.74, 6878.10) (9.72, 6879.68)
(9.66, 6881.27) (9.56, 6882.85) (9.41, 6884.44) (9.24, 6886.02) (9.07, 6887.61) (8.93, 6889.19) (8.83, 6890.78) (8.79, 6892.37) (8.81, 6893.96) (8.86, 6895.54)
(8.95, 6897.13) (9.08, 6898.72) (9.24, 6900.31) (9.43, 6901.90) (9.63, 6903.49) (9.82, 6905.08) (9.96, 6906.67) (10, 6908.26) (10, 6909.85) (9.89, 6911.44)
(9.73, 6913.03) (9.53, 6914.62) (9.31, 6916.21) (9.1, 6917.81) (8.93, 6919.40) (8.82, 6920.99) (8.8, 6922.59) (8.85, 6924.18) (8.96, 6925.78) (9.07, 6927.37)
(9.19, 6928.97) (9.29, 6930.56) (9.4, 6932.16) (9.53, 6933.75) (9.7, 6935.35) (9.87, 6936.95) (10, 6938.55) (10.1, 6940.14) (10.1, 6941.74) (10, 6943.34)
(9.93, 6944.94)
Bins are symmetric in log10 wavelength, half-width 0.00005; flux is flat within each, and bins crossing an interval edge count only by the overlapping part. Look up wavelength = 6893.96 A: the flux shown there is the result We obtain 8.81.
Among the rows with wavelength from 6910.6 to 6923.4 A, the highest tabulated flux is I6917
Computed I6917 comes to 9.89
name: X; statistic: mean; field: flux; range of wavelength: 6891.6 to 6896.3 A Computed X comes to 8.83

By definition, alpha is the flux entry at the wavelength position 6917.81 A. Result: 9.1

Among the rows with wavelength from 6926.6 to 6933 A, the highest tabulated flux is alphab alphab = 9.4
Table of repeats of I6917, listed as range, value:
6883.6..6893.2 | 9.41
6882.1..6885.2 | 9.56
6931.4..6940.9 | 10.1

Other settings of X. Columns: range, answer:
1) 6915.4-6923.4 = 8.99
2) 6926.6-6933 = 9.25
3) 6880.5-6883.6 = 9.62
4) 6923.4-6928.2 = 8.95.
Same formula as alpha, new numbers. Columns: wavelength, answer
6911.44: 9.89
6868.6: 8.96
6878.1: 9.74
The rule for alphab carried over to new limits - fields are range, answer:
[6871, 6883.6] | 9.74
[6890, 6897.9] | 8.95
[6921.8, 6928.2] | 9.07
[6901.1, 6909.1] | 10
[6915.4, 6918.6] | 9.31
